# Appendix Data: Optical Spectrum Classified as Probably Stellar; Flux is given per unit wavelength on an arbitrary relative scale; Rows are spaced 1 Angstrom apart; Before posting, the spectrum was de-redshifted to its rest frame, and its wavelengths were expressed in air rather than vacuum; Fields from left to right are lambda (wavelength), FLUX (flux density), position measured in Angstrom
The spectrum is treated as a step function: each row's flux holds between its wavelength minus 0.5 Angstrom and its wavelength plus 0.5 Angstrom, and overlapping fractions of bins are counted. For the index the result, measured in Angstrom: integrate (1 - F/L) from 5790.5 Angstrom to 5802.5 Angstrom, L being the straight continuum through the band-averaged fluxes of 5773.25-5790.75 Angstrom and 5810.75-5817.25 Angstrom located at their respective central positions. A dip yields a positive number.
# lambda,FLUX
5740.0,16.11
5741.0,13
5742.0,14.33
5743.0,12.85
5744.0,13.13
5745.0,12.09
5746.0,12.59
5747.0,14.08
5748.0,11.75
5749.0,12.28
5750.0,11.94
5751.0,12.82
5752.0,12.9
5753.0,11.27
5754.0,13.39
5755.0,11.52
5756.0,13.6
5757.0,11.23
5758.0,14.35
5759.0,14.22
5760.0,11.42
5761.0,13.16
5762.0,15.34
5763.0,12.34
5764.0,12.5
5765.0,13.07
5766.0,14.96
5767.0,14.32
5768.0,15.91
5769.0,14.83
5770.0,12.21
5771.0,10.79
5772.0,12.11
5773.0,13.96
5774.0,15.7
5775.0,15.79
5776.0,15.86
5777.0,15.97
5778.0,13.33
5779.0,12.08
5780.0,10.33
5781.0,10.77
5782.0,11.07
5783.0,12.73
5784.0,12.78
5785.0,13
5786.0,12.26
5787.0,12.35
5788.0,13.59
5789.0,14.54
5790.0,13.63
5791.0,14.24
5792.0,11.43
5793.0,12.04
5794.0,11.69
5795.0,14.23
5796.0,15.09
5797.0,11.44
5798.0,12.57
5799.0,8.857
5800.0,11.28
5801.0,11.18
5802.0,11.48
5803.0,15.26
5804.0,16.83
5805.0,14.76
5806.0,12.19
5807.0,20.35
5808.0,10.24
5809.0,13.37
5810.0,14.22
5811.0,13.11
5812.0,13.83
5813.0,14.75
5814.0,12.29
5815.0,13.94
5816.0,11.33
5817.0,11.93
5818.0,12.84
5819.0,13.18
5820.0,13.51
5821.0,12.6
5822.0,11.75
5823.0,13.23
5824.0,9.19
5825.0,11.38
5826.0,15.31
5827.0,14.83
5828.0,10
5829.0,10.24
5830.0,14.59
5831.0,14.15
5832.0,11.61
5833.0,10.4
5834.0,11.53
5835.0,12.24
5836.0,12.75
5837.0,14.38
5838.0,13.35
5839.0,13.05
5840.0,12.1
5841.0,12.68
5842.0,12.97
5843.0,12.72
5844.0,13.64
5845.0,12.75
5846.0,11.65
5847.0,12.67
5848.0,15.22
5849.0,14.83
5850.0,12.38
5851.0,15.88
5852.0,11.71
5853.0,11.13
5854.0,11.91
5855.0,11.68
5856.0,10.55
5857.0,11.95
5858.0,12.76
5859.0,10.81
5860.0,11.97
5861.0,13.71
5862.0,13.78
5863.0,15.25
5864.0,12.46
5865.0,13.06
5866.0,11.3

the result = 1.0 Angstrom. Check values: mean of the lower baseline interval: 13.3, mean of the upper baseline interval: 13.1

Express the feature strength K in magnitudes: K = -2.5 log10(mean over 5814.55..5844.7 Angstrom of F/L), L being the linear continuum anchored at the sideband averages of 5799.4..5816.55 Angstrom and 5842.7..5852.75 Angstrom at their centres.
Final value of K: 0.07 mag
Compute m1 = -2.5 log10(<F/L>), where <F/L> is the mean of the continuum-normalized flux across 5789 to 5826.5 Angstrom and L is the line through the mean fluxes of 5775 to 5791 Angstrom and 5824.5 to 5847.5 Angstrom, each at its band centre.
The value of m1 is -0.011 mag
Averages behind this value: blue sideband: 13.1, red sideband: 12.7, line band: 13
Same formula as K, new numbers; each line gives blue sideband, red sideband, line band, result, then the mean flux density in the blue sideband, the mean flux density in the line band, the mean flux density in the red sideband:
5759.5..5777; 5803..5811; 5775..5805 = 0.11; 13.8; 12.9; 14.5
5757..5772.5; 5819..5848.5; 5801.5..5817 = -0.07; 13.4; 13.8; 12.6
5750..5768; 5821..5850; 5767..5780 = -0.07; 13.1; 13.9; 12.7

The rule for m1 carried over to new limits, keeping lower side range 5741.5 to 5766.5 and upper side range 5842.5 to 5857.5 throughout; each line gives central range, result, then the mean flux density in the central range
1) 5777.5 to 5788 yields 0.062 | 12.1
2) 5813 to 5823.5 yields 0.002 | 12.8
